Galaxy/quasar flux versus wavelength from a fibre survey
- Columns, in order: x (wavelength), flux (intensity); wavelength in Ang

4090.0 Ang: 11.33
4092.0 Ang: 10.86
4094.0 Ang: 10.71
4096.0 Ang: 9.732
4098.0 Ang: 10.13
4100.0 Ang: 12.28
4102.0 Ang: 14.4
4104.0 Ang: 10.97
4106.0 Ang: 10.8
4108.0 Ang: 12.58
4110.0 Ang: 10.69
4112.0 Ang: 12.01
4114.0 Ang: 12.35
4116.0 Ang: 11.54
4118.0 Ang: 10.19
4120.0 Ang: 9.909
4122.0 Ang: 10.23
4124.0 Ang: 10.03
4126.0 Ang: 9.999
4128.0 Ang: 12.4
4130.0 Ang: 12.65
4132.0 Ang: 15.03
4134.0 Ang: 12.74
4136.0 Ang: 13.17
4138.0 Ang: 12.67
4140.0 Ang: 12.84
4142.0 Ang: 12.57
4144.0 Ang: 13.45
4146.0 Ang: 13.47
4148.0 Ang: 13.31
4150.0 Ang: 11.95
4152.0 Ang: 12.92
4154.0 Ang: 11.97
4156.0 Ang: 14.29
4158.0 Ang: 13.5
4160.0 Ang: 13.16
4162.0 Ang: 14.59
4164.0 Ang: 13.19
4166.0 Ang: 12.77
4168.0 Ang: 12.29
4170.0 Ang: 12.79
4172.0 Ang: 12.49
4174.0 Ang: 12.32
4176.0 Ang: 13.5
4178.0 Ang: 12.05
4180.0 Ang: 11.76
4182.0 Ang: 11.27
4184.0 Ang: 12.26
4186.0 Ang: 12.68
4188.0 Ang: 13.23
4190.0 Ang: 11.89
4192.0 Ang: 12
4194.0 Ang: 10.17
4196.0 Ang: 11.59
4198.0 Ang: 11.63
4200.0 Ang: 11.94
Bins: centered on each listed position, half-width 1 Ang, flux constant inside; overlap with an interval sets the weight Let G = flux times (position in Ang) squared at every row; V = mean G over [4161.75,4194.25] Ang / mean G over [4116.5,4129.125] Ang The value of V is 1.2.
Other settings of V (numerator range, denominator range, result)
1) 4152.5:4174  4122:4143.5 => 1.07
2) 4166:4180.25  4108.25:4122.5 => 1.16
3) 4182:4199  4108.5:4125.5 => 1.13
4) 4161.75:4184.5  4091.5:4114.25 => 1.13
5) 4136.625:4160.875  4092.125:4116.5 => 1.16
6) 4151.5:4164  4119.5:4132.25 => 1.20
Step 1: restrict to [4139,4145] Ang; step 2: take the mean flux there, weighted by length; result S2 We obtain 13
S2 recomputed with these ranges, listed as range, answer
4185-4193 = 12.4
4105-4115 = 11.7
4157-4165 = 13.6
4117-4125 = 10.1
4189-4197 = 11.4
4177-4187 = 12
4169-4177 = 12.8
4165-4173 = 12.6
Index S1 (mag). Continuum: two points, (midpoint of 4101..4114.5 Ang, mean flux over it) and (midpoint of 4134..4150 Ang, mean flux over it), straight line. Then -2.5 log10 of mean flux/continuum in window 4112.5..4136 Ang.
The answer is 0.07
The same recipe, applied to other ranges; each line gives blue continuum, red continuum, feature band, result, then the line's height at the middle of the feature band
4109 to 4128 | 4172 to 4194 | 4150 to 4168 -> -0.128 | 11.7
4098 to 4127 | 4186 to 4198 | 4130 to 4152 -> -0.145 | 11.5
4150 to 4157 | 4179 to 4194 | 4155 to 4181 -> -0.039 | 12.5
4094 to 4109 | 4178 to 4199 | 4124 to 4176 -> -0.102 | 11.7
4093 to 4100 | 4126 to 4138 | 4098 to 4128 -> 0.025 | 11.6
